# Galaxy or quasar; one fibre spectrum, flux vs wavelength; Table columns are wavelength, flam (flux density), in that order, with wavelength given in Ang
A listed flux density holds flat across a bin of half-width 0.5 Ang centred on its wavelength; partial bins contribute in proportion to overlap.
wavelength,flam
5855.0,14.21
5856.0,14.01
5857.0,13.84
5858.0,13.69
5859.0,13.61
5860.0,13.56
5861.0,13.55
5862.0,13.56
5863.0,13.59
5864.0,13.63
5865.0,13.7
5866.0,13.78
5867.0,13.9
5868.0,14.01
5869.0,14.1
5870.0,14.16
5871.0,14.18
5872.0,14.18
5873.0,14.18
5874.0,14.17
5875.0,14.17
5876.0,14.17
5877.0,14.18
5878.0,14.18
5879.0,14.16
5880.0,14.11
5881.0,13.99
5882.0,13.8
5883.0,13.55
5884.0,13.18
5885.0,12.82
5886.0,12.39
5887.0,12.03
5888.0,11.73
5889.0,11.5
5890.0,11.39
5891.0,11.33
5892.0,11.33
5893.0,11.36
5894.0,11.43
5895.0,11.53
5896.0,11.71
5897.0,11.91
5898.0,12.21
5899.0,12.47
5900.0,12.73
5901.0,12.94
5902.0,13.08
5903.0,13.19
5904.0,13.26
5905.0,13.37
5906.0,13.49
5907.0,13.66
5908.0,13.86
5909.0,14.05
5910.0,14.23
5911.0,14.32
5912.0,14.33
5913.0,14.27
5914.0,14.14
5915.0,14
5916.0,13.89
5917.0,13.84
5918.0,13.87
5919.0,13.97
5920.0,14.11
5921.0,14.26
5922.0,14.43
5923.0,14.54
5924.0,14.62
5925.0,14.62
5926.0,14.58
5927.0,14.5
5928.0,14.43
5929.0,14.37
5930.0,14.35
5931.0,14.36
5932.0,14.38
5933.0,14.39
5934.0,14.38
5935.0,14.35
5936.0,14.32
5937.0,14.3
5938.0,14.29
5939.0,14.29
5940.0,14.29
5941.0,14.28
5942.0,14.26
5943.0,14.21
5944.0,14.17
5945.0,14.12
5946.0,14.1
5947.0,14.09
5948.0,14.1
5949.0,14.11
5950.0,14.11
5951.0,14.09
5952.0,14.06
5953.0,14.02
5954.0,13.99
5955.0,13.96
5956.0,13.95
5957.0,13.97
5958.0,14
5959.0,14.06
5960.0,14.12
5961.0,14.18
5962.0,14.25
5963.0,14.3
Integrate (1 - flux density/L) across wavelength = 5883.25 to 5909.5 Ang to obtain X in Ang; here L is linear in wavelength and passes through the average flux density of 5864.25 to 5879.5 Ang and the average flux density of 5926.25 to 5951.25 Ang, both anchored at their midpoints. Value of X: 3.1 Ang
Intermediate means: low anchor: 14.1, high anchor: 14.3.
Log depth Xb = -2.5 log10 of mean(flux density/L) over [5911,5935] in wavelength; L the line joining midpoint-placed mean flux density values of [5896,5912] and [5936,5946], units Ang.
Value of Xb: -0.04 mag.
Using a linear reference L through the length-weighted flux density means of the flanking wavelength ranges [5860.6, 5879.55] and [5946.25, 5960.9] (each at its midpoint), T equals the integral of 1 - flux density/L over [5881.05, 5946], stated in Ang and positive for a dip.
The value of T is 2.3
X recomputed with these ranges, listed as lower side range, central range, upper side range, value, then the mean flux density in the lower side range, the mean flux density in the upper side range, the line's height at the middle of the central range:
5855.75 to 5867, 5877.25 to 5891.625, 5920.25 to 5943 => 1.07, 13.7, 14.4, 13.9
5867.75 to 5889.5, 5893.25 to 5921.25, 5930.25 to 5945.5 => 1.20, 13.6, 14.3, 13.9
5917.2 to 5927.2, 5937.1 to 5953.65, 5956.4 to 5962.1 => 0.01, 14.3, 14.1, 14.2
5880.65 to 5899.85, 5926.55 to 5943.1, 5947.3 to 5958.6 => -1.03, 12.2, 14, 13.5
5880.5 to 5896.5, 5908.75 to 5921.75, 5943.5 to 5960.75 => -1.13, 12.2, 14.1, 13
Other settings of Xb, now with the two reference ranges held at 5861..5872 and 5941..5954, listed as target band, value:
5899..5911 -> 0.04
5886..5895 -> 0.20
